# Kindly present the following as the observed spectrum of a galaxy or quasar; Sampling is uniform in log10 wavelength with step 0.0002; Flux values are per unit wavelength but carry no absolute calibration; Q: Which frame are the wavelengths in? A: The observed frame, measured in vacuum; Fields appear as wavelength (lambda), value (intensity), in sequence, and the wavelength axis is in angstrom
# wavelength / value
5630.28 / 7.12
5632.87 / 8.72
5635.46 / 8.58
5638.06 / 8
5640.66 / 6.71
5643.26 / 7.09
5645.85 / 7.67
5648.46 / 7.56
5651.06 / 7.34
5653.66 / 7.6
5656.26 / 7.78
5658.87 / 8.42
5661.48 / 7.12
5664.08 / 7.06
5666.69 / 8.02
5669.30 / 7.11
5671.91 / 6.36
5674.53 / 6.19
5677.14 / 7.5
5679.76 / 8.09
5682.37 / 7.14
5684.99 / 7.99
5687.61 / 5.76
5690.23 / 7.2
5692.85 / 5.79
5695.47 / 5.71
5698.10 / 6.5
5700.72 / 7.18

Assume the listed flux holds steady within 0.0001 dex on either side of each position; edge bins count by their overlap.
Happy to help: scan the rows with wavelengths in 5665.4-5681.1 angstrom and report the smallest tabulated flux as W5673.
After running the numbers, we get 6.19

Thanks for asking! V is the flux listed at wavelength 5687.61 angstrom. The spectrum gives 5.76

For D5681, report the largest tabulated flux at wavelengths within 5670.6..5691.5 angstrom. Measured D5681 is 8.09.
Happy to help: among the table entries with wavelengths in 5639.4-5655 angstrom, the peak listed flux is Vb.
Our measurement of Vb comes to 7.67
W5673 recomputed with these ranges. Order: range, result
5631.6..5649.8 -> 6.71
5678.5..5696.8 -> 5.71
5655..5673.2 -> 6.36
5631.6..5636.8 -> 8.58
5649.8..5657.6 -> 7.34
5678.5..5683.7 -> 7.14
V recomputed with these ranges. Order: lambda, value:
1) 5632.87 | 8.72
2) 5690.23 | 7.2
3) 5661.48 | 7.12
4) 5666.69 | 8.02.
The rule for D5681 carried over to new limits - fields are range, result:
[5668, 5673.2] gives 7.11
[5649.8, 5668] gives 8.42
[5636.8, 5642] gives 8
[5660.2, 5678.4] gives 8.02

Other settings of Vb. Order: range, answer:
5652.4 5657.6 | 7.78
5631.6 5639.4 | 8.72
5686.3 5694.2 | 7.2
